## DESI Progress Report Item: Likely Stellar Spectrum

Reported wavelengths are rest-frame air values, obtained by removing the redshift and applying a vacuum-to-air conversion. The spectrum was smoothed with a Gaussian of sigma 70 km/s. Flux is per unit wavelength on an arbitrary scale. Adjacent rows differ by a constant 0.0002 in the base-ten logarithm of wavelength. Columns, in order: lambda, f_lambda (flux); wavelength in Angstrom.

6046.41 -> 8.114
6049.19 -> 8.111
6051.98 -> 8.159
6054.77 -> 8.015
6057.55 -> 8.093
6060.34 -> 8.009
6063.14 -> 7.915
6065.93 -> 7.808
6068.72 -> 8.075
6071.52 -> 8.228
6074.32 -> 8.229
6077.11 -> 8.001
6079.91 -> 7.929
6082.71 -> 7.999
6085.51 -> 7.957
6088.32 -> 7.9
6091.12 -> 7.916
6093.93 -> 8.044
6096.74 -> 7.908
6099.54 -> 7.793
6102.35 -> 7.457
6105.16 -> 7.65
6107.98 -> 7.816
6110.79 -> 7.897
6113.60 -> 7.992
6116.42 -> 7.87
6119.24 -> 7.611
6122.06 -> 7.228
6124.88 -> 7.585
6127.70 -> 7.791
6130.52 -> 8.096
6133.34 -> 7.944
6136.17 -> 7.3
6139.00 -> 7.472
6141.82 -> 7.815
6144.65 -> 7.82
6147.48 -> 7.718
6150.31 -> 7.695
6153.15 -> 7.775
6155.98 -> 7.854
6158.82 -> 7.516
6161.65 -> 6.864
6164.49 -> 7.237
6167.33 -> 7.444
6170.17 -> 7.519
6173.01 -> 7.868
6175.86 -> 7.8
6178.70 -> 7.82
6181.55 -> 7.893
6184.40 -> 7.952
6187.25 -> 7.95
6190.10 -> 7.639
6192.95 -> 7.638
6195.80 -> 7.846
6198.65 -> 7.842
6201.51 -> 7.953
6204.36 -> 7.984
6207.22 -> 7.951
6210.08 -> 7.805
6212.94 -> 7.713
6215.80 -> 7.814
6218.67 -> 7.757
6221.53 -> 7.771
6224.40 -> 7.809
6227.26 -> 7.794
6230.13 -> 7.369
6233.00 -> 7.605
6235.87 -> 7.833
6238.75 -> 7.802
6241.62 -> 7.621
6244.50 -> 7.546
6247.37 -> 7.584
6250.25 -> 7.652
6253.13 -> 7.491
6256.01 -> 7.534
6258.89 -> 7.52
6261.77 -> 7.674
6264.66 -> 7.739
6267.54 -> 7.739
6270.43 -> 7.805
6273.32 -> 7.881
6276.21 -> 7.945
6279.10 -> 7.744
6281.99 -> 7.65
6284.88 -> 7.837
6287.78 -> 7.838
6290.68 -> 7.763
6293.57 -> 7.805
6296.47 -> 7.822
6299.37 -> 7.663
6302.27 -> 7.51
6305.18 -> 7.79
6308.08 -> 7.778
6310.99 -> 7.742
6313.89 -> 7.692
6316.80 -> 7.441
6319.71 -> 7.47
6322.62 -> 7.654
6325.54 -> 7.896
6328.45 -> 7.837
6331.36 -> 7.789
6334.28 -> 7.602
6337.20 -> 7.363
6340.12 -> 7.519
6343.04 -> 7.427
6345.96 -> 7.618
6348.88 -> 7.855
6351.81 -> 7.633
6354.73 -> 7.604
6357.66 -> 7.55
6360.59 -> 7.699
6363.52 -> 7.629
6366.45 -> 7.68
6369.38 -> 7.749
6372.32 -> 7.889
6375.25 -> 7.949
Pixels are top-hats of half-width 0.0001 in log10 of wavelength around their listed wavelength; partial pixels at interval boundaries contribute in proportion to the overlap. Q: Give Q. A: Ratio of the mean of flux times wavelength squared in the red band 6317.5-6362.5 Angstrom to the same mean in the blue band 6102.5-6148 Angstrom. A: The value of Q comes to 1.06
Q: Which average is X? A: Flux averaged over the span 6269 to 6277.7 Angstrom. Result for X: 7.88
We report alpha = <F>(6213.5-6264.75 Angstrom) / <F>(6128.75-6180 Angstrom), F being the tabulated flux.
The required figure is 1.0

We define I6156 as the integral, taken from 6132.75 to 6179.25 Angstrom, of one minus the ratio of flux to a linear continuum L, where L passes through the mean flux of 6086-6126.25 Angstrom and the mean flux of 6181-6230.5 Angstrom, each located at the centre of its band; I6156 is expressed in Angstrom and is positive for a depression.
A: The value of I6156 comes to 1.1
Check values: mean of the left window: 7.76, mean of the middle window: 7.61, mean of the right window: 7.81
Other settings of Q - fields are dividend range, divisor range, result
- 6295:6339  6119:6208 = 1.05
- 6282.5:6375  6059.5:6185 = 1.06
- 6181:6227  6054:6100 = 1.02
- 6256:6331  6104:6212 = 1.05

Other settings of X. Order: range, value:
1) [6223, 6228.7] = 7.81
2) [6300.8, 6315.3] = 7.7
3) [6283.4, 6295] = 7.81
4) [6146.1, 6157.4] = 7.76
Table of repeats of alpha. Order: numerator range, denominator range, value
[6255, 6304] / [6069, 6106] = 0.98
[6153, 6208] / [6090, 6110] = 0.99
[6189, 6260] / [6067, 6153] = 0.99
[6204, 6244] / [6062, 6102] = 0.97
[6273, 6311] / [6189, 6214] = 0.99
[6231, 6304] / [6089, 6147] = 0.99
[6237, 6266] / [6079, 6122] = 0.97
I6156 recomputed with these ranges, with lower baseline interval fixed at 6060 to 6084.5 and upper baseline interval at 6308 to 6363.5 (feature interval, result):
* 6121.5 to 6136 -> 0.4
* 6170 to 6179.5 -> 0.1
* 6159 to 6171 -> 0.9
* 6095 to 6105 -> 0.3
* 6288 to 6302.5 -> -0.1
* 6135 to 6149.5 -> 0.5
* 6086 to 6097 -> 0.1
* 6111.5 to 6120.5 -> 0.1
